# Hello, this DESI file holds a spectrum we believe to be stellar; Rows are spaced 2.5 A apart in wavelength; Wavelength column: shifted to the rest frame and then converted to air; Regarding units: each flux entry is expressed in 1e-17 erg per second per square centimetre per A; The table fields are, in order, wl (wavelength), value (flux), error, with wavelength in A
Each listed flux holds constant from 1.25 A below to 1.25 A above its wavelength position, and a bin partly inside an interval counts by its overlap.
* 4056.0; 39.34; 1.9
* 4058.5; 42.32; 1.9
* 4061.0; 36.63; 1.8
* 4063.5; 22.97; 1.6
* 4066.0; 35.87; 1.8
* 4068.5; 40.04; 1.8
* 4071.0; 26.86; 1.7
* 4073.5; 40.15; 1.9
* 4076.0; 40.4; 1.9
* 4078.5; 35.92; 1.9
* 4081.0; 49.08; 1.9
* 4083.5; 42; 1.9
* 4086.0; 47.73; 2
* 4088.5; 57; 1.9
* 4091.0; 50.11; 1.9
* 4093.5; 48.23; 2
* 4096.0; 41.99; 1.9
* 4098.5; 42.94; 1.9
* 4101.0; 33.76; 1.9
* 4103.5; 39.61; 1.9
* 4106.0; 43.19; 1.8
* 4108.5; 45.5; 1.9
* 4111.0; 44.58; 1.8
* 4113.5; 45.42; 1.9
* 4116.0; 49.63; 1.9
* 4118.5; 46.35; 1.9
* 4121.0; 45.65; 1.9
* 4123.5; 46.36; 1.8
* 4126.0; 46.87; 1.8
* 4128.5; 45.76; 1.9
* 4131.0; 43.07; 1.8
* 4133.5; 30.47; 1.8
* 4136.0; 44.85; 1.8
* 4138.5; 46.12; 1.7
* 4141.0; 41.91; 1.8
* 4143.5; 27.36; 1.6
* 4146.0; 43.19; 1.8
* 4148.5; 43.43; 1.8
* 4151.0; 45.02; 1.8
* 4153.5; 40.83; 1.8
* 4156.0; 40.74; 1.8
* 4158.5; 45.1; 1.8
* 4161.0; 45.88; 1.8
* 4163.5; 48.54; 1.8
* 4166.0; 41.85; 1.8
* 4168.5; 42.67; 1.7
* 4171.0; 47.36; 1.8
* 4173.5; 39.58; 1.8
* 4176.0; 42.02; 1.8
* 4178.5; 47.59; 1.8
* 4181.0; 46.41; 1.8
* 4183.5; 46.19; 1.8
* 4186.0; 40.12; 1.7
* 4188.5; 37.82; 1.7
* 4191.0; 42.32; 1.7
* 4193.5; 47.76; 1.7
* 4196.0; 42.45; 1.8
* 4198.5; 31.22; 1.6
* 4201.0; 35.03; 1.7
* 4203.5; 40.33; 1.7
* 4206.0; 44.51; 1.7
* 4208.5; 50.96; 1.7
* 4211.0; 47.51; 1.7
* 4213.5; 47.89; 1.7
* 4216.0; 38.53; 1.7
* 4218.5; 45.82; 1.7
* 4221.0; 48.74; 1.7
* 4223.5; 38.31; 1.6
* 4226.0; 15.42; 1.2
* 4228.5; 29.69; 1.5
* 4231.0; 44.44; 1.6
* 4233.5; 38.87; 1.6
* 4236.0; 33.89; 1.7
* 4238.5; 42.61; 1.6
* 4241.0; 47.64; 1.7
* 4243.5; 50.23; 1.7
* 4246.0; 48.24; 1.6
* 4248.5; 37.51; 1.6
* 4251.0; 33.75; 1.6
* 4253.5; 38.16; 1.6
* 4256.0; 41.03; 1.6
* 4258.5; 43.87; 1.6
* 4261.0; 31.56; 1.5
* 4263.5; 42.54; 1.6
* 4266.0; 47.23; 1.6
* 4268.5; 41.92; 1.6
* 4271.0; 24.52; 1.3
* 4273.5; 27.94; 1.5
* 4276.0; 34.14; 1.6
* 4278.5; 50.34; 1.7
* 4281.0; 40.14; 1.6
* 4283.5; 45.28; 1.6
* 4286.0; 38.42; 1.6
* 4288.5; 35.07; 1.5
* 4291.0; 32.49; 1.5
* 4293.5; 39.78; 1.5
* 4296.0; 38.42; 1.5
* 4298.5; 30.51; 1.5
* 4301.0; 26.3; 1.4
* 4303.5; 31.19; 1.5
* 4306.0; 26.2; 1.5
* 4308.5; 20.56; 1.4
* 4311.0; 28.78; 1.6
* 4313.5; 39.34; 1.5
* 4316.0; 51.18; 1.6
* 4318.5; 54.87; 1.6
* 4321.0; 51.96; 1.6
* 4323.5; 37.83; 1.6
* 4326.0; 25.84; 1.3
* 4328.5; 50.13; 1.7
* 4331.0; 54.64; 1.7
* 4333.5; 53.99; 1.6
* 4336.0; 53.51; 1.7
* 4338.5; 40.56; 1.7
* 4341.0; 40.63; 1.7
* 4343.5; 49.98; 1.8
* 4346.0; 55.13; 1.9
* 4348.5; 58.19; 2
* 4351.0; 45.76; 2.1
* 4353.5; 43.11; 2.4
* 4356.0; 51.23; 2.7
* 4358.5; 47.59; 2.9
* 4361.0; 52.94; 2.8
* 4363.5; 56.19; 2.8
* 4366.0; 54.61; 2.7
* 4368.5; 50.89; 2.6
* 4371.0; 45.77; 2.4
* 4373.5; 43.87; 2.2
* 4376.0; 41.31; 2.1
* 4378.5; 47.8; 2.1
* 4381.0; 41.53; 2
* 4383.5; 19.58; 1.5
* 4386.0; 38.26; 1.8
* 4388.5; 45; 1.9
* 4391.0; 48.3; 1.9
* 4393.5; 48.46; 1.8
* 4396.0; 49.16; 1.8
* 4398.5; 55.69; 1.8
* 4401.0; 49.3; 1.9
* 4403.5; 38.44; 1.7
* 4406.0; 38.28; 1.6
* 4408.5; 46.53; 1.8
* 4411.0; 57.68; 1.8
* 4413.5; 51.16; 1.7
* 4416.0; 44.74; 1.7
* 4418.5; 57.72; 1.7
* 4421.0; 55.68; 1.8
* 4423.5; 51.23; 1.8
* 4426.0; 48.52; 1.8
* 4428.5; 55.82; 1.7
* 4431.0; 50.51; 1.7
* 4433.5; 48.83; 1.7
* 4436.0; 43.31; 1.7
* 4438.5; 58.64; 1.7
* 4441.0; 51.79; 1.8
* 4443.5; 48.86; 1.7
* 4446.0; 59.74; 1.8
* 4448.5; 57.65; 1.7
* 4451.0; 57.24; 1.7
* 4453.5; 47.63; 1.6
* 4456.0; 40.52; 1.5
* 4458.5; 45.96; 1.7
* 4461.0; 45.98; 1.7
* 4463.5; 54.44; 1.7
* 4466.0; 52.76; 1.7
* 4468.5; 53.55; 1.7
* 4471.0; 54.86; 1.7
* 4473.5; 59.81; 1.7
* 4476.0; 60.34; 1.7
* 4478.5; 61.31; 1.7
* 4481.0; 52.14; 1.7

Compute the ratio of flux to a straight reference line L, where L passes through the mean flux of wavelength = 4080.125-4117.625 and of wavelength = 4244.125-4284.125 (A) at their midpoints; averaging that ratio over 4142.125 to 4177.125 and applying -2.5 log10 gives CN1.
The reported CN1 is 0.02 mag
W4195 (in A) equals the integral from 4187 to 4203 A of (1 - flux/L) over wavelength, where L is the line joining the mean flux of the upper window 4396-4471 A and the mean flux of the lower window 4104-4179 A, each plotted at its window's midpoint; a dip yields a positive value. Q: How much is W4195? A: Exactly 1.9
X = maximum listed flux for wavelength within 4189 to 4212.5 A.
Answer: 50.96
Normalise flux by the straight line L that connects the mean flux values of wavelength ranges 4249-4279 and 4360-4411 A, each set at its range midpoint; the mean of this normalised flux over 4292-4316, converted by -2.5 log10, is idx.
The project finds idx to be 0.24 mag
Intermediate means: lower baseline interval 37.8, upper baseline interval 45.9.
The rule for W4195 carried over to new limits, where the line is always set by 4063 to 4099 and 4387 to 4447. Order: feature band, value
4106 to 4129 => -1.8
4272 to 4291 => 3.5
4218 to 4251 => 4.2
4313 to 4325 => 0.1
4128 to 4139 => 0.4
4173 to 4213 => 1.6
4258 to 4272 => 2.3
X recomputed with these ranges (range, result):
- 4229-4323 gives 54.87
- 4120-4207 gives 48.54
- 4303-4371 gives 58.19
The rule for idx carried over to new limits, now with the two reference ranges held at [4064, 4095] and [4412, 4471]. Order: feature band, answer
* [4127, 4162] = 0.06 mag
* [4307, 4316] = 0.43 mag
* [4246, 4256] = 0.21 mag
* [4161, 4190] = 0.02 mag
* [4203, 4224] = 0.01 mag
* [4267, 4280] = 0.29 mag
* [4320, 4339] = 0.06 mag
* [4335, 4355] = 0.02 mag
